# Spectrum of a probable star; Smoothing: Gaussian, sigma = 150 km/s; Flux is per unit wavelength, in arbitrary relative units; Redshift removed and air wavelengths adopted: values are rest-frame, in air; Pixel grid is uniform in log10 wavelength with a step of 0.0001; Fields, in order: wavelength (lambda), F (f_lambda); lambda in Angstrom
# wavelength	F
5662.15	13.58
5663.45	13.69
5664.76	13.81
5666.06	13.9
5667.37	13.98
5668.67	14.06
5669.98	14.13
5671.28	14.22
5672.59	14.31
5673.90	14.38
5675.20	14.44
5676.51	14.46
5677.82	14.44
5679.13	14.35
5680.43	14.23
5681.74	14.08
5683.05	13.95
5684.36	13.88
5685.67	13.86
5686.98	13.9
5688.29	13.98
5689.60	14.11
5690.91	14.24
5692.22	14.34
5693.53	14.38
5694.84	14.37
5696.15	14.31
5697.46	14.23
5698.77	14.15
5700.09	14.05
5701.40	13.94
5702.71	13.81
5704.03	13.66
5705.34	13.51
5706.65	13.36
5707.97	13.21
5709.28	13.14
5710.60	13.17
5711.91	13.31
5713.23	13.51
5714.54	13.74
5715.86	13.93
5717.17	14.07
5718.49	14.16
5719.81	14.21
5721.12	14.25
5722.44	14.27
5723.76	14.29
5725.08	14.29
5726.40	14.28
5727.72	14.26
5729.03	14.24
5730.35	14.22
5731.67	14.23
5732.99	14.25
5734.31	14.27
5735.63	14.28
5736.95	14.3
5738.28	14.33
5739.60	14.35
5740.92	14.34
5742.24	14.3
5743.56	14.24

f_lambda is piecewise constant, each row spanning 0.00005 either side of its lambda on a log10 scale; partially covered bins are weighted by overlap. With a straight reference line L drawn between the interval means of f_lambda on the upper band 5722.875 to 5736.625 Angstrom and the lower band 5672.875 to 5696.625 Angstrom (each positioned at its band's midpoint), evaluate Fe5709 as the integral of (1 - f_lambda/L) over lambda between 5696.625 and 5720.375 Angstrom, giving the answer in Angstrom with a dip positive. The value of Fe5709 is 0.84 Angstrom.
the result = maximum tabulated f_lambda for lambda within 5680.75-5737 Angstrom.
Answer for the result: 14.38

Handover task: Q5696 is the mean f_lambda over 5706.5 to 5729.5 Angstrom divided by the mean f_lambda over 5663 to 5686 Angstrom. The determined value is 1.0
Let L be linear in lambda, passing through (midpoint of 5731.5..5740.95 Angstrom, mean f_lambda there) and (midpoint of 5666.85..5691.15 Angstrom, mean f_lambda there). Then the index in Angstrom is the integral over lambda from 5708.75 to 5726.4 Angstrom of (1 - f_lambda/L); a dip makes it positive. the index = 0.4 Angstrom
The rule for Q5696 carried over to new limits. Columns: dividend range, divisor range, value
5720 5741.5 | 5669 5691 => 1.01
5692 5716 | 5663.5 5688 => 0.98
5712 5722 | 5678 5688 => 0.99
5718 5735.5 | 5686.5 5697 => 1.00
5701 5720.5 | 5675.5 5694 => 0.96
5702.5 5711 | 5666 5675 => 0.94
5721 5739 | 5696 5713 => 1.04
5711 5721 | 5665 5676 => 0.98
